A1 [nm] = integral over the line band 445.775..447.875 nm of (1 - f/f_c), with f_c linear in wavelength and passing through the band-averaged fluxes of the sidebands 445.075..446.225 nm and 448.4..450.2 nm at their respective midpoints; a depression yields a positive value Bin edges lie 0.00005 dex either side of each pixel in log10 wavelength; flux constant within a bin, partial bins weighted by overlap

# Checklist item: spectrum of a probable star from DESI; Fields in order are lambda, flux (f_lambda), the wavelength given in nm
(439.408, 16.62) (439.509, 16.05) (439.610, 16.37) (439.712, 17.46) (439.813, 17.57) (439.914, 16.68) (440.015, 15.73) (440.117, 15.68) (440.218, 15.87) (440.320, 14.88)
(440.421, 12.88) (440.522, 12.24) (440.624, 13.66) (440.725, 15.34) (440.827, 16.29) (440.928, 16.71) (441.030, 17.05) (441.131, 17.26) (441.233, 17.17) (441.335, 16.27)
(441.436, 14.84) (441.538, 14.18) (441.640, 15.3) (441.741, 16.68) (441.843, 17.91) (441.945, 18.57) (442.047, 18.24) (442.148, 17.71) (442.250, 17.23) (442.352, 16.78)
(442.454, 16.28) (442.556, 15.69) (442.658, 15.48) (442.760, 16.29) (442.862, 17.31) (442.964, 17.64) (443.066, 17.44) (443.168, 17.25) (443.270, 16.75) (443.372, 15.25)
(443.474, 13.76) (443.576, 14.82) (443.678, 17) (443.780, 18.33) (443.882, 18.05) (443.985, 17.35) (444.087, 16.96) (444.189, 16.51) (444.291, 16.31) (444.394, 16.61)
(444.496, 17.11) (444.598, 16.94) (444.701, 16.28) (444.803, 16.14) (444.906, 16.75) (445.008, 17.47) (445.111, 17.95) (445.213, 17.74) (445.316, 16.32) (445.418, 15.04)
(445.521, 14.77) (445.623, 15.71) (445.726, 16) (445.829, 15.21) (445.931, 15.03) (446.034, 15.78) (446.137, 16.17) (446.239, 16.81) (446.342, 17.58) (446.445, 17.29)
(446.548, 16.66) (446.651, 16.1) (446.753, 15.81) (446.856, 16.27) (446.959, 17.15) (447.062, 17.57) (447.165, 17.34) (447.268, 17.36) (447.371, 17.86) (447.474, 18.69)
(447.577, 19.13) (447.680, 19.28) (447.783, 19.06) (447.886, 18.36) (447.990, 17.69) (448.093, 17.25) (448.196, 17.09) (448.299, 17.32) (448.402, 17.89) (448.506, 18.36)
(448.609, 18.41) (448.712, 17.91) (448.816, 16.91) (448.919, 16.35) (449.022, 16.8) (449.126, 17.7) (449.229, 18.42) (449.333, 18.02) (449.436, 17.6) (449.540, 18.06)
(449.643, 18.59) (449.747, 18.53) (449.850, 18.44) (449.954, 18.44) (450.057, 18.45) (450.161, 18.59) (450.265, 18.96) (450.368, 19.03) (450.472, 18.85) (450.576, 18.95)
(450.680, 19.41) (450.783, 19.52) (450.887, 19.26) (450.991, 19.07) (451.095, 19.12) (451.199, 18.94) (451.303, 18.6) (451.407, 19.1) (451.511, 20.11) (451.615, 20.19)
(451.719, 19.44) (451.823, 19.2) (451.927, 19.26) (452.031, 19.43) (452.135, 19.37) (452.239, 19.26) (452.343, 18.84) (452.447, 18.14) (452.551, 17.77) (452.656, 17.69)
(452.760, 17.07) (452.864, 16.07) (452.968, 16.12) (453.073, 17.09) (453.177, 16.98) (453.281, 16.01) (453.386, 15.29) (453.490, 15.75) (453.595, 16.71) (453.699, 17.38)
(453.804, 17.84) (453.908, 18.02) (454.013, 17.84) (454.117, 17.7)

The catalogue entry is -0.06 nm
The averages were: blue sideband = 16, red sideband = 18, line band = 17.1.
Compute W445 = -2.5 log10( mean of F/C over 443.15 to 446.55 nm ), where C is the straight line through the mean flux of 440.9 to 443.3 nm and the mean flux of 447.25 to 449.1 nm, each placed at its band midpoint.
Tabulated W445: 0.05 mag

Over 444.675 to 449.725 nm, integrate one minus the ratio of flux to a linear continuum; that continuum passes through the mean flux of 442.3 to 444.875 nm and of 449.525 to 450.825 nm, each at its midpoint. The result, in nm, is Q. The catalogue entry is 0.17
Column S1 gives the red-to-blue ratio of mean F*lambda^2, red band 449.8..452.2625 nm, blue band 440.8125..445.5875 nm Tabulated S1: 1.19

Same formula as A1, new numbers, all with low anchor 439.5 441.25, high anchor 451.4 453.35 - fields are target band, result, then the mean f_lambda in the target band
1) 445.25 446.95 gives 0.09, 16.1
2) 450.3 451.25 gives -0.06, 19.1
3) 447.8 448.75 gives -0.02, 17.9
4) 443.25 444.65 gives 0.00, 16.6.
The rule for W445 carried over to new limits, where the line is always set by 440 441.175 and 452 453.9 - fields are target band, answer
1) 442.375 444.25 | -0.056 mag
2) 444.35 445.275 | -0.066 mag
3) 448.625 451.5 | -0.096 mag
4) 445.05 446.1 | 0.010 mag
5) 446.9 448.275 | -0.095 mag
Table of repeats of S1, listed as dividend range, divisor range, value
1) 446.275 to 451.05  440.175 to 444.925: 1.13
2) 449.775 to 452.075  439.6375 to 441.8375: 1.27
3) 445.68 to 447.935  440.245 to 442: 1.12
